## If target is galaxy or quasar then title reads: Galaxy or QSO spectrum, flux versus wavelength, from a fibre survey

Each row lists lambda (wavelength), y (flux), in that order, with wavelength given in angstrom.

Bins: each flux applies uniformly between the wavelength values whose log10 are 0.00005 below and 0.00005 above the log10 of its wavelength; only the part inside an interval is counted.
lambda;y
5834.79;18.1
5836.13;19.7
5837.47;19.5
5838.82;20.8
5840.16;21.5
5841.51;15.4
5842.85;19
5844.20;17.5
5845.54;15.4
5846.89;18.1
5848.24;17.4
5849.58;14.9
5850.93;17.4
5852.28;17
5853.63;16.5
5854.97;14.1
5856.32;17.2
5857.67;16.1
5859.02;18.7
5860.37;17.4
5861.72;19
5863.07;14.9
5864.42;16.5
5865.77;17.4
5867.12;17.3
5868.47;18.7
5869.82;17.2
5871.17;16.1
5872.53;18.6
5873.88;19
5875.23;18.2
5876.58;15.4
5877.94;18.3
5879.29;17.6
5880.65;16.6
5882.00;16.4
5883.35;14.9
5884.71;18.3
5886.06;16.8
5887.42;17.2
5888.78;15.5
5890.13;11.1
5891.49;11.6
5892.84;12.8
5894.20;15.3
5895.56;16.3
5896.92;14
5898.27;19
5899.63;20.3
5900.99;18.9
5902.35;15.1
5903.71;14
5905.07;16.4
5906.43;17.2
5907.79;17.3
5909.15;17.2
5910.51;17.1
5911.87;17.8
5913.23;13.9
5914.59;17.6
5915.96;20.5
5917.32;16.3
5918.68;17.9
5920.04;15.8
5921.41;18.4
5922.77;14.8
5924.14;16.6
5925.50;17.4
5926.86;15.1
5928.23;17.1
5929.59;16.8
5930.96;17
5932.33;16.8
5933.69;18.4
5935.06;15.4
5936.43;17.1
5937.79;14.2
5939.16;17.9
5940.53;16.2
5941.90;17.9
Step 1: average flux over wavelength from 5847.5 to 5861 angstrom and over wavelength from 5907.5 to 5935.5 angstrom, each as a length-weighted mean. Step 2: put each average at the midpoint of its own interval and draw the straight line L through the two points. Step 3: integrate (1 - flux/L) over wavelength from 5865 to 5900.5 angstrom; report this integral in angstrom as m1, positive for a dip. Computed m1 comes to 0.49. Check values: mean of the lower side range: 16.7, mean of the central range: 16.5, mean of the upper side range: 16.9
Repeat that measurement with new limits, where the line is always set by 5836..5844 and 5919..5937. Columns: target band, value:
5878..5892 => 1.7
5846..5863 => 1.7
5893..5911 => 0.8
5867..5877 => 0.4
